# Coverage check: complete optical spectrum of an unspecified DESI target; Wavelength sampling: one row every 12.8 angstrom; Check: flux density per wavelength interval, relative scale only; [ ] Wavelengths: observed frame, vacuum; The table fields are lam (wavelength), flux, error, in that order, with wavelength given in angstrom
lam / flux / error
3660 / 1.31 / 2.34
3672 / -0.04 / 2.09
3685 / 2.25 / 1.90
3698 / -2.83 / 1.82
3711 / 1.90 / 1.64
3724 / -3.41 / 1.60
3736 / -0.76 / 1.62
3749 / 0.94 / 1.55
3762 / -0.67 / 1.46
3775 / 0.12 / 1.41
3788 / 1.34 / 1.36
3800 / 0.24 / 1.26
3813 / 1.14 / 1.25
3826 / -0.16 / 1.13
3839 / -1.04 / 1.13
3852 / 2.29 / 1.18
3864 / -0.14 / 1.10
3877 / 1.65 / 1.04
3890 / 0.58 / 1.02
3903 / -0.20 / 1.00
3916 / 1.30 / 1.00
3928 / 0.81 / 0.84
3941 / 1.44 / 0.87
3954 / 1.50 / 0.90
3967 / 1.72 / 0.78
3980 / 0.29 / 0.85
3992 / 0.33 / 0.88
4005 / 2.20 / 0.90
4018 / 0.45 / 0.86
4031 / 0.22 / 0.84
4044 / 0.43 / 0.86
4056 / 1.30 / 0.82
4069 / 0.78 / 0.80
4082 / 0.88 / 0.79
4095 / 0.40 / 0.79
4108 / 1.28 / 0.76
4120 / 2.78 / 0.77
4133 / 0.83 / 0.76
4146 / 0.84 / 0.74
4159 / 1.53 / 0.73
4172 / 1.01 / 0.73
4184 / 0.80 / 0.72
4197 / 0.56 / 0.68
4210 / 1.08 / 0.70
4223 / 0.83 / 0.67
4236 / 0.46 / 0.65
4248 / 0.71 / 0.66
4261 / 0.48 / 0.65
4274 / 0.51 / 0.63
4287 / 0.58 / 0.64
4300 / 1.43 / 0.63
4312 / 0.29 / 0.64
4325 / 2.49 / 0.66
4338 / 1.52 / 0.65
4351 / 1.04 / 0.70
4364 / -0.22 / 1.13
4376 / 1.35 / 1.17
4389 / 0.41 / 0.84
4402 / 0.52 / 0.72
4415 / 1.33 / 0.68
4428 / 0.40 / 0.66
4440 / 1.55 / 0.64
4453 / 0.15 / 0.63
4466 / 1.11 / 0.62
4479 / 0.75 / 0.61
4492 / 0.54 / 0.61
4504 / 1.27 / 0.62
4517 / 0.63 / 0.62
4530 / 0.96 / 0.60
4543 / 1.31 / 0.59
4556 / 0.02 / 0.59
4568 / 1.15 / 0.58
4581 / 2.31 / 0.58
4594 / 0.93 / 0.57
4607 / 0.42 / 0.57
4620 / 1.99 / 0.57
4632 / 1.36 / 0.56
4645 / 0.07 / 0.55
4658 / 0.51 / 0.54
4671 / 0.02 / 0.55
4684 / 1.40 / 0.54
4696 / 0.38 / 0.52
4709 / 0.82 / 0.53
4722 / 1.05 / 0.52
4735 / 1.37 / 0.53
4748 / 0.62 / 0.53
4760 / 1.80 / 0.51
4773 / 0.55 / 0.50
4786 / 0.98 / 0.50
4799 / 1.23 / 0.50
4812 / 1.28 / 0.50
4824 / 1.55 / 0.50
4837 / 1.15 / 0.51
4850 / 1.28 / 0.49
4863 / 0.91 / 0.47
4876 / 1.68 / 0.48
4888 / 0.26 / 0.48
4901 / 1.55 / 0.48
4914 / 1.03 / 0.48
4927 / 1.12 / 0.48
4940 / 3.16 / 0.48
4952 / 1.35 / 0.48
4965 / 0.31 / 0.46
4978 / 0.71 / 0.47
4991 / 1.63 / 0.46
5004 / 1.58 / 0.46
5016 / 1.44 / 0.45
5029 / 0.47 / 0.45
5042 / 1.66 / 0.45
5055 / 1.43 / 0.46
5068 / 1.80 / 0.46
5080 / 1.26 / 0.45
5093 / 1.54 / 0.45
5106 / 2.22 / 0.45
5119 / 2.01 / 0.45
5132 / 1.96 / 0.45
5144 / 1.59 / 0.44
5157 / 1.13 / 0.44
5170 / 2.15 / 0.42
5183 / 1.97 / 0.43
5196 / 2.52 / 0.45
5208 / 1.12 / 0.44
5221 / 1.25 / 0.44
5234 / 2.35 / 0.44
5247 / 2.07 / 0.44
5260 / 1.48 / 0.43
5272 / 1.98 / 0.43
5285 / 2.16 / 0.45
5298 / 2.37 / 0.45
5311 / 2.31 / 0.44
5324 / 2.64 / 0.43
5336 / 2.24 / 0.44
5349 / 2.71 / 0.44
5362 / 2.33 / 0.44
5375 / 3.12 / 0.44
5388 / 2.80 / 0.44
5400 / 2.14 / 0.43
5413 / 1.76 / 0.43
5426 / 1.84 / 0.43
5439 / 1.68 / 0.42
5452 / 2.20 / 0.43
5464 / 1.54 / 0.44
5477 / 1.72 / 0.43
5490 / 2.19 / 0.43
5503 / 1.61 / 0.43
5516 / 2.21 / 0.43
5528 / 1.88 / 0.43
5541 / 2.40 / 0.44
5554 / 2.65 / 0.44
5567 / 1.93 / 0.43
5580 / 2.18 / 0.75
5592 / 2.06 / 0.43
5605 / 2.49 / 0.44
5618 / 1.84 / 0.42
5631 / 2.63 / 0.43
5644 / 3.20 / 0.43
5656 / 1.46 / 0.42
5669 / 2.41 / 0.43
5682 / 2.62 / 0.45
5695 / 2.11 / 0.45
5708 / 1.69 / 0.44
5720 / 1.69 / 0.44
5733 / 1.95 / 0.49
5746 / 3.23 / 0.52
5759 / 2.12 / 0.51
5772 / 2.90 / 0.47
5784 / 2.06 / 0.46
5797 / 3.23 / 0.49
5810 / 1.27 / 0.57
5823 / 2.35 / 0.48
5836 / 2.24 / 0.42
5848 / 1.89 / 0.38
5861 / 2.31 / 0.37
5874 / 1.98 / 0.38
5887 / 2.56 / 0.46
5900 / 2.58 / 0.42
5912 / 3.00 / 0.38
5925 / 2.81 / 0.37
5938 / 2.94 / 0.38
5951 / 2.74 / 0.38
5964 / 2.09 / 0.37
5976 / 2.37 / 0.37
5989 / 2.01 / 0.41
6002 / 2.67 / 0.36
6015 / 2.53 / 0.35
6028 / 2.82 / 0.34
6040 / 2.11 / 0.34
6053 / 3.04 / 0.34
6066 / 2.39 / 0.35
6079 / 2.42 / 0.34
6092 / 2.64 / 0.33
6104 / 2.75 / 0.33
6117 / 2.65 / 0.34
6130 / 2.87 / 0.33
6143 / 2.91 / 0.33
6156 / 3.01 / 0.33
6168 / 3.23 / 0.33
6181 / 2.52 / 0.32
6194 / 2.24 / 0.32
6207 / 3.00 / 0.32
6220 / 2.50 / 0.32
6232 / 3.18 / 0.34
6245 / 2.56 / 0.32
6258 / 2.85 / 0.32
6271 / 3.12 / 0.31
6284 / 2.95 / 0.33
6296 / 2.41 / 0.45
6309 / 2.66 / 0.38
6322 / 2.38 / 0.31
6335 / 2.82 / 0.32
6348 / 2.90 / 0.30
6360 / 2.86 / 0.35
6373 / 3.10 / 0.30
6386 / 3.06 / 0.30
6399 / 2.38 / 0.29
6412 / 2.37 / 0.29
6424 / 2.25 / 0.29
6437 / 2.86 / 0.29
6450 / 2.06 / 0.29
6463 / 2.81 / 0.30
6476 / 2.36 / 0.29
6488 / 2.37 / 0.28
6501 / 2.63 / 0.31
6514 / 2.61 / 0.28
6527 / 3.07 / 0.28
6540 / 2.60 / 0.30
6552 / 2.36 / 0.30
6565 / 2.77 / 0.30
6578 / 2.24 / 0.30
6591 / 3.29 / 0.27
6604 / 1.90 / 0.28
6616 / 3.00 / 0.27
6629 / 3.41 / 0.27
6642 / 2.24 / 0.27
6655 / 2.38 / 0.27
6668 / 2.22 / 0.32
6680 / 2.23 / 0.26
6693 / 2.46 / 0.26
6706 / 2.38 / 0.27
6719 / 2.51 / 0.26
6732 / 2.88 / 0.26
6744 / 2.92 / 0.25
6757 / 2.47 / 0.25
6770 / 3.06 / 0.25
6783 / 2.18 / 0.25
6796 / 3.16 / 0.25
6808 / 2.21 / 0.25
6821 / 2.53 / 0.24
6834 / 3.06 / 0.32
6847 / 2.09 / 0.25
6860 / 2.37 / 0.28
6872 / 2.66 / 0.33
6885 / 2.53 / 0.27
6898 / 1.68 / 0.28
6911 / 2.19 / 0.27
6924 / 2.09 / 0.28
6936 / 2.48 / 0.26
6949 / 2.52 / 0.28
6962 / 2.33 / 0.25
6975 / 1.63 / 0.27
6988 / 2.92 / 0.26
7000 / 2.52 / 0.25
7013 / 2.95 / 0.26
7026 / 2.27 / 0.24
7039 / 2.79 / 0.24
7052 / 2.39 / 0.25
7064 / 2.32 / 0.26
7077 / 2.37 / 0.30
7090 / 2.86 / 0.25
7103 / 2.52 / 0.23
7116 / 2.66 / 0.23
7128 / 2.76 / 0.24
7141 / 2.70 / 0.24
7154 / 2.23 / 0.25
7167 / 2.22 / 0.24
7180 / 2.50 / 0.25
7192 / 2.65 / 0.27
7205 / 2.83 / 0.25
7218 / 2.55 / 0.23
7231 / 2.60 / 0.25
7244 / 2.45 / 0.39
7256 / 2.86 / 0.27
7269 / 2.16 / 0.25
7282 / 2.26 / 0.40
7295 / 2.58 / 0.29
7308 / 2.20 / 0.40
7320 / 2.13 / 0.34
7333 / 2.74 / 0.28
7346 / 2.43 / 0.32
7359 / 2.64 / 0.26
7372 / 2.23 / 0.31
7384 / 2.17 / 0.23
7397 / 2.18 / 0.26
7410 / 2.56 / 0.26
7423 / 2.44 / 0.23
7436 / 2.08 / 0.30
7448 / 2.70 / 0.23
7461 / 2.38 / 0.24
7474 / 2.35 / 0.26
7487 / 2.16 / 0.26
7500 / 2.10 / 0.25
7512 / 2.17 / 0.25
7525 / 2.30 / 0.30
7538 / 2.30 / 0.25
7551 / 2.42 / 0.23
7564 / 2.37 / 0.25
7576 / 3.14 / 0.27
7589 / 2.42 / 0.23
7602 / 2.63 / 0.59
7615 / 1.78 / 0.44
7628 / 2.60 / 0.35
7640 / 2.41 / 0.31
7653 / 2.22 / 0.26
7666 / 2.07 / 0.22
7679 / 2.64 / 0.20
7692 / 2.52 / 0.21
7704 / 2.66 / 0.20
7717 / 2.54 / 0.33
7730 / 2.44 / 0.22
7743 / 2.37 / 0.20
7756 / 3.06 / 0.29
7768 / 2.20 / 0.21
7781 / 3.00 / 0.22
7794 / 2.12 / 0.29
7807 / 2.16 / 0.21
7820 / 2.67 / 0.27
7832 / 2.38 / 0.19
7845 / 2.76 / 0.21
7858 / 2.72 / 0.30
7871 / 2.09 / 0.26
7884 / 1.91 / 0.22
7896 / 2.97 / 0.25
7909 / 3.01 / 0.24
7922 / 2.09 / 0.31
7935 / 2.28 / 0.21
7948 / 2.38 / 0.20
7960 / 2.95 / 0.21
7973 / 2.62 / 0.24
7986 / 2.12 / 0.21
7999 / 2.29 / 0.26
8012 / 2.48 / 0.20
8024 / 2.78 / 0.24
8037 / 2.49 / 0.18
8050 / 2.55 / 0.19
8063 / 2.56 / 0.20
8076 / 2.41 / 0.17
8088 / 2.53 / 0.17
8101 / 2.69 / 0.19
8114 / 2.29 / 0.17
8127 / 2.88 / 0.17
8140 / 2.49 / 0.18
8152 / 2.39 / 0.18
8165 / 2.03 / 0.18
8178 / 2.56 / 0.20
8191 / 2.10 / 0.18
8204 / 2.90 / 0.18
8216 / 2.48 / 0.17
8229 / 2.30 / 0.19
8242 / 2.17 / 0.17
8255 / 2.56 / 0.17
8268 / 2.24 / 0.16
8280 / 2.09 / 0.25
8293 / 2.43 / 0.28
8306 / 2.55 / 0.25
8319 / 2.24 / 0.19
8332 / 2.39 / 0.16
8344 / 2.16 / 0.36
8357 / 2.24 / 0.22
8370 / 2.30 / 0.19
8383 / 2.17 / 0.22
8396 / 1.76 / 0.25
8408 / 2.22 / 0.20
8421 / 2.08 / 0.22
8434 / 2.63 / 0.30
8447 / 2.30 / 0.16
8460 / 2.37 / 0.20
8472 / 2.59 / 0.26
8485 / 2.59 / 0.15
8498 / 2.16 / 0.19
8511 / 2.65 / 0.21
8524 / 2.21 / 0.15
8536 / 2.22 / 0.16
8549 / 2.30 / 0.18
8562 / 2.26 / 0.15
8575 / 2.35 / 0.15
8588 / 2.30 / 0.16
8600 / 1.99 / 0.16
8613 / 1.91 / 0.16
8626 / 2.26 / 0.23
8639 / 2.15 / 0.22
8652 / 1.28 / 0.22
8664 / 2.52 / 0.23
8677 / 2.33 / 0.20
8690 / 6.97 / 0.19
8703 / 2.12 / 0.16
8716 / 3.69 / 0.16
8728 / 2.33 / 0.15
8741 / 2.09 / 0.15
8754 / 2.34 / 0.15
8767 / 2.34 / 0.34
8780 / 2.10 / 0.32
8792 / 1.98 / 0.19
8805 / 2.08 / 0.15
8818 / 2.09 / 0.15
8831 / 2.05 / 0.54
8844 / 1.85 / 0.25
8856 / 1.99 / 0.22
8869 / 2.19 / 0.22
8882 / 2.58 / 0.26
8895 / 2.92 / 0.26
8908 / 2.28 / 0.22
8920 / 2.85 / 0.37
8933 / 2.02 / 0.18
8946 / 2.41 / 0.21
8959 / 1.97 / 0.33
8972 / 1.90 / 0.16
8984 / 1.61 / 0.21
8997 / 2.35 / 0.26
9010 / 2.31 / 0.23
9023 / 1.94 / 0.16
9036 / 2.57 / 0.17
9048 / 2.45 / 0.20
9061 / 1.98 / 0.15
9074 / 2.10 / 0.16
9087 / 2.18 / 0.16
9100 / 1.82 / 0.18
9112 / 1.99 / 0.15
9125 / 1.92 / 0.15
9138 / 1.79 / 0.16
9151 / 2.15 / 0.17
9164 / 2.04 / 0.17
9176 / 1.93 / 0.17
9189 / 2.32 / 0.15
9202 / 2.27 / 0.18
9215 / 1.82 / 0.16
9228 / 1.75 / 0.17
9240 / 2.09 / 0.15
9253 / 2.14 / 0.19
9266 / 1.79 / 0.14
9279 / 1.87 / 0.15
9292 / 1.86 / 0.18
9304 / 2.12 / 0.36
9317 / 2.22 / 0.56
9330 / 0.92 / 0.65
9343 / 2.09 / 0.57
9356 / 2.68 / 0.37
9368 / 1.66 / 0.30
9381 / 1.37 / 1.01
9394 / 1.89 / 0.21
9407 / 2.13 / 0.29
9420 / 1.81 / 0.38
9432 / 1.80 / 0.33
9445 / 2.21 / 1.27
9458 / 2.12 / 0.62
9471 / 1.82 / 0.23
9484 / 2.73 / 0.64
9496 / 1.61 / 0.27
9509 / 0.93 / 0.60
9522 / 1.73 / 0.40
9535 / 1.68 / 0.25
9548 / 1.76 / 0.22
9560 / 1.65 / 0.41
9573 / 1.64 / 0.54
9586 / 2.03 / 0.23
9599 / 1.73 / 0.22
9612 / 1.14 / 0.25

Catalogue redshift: 0.32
